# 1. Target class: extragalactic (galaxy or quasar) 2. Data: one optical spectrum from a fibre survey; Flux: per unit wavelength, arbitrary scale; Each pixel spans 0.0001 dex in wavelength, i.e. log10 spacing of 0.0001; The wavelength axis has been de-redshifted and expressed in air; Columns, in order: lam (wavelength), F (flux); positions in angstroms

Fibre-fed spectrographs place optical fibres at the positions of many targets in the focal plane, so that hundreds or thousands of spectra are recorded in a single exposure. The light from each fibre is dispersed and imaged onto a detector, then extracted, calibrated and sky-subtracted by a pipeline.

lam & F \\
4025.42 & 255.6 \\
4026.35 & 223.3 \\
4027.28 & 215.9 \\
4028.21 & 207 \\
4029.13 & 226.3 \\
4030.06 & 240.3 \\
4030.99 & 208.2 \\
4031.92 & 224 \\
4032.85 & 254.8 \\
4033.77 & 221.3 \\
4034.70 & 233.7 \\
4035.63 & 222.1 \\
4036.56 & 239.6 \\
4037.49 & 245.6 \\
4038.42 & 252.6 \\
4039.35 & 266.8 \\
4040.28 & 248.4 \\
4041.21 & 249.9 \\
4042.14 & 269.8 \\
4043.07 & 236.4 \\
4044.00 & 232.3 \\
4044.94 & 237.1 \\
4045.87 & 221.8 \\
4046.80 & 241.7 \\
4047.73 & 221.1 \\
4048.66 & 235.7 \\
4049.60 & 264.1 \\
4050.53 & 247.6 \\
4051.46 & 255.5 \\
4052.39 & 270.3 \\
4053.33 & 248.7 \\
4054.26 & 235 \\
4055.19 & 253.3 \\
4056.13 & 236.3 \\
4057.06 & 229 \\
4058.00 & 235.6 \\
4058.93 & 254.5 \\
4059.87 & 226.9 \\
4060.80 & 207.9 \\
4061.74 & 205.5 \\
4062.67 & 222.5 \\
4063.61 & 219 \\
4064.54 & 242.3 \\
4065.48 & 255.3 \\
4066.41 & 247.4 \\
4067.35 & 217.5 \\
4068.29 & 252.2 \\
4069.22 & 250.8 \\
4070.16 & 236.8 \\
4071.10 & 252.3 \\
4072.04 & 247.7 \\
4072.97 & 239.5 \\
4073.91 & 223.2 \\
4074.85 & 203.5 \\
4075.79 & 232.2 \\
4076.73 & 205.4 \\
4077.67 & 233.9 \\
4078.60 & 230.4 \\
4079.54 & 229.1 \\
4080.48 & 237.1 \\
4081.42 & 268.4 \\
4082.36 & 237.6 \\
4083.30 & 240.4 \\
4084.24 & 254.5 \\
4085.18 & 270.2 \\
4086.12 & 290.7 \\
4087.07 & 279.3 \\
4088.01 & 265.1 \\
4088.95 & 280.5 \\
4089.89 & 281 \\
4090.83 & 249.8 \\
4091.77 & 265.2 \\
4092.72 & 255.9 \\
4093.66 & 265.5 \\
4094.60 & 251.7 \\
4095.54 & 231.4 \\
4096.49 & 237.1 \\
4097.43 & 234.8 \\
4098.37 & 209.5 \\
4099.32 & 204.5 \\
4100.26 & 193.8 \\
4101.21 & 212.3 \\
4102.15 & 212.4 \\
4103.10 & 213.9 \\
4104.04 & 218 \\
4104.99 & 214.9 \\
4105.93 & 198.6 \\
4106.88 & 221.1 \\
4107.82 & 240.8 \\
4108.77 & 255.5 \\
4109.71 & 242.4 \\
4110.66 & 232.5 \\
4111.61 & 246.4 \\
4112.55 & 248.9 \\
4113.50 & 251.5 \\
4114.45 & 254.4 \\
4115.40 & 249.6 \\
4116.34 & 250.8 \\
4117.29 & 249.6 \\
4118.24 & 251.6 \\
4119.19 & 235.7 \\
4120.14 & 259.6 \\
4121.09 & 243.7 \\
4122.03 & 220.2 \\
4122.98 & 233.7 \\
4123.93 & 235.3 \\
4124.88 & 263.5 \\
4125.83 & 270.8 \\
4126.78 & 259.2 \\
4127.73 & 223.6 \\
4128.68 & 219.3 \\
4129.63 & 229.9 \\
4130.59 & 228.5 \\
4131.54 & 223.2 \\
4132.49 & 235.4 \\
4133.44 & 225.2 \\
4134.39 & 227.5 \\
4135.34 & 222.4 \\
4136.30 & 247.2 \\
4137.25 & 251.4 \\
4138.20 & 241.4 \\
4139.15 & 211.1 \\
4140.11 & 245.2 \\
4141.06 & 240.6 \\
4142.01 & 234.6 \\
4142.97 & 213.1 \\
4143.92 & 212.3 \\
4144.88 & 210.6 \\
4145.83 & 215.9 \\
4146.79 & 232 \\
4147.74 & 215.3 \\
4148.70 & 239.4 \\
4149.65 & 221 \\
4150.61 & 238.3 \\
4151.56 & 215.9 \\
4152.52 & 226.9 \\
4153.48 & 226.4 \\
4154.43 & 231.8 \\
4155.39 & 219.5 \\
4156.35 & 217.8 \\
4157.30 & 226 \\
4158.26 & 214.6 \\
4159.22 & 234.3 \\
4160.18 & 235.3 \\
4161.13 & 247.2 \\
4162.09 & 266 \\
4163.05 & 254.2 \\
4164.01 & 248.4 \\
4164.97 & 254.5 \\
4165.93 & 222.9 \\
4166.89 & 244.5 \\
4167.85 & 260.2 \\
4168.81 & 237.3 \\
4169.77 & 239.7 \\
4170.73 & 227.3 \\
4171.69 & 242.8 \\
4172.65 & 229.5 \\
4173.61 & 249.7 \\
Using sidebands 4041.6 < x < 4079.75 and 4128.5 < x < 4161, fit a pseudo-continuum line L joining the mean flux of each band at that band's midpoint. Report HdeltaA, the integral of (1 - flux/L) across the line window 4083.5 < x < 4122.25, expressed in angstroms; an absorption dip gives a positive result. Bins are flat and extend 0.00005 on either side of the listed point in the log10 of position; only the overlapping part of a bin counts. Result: -1.7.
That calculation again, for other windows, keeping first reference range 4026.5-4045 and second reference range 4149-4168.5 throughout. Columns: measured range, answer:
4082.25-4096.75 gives -1.52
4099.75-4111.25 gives 0.69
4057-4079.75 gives 0.38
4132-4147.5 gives 0.43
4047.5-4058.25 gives -0.40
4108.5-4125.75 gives -0.78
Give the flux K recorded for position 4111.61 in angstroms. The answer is 246.4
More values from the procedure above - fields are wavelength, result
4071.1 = 252.3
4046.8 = 241.7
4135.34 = 222.4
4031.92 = 224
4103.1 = 213.9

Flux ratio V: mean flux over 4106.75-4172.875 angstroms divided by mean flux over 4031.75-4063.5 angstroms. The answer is 0.99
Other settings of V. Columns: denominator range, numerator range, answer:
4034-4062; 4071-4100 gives 1.02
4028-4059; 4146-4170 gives 0.98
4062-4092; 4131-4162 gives 0.93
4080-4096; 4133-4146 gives 0.88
